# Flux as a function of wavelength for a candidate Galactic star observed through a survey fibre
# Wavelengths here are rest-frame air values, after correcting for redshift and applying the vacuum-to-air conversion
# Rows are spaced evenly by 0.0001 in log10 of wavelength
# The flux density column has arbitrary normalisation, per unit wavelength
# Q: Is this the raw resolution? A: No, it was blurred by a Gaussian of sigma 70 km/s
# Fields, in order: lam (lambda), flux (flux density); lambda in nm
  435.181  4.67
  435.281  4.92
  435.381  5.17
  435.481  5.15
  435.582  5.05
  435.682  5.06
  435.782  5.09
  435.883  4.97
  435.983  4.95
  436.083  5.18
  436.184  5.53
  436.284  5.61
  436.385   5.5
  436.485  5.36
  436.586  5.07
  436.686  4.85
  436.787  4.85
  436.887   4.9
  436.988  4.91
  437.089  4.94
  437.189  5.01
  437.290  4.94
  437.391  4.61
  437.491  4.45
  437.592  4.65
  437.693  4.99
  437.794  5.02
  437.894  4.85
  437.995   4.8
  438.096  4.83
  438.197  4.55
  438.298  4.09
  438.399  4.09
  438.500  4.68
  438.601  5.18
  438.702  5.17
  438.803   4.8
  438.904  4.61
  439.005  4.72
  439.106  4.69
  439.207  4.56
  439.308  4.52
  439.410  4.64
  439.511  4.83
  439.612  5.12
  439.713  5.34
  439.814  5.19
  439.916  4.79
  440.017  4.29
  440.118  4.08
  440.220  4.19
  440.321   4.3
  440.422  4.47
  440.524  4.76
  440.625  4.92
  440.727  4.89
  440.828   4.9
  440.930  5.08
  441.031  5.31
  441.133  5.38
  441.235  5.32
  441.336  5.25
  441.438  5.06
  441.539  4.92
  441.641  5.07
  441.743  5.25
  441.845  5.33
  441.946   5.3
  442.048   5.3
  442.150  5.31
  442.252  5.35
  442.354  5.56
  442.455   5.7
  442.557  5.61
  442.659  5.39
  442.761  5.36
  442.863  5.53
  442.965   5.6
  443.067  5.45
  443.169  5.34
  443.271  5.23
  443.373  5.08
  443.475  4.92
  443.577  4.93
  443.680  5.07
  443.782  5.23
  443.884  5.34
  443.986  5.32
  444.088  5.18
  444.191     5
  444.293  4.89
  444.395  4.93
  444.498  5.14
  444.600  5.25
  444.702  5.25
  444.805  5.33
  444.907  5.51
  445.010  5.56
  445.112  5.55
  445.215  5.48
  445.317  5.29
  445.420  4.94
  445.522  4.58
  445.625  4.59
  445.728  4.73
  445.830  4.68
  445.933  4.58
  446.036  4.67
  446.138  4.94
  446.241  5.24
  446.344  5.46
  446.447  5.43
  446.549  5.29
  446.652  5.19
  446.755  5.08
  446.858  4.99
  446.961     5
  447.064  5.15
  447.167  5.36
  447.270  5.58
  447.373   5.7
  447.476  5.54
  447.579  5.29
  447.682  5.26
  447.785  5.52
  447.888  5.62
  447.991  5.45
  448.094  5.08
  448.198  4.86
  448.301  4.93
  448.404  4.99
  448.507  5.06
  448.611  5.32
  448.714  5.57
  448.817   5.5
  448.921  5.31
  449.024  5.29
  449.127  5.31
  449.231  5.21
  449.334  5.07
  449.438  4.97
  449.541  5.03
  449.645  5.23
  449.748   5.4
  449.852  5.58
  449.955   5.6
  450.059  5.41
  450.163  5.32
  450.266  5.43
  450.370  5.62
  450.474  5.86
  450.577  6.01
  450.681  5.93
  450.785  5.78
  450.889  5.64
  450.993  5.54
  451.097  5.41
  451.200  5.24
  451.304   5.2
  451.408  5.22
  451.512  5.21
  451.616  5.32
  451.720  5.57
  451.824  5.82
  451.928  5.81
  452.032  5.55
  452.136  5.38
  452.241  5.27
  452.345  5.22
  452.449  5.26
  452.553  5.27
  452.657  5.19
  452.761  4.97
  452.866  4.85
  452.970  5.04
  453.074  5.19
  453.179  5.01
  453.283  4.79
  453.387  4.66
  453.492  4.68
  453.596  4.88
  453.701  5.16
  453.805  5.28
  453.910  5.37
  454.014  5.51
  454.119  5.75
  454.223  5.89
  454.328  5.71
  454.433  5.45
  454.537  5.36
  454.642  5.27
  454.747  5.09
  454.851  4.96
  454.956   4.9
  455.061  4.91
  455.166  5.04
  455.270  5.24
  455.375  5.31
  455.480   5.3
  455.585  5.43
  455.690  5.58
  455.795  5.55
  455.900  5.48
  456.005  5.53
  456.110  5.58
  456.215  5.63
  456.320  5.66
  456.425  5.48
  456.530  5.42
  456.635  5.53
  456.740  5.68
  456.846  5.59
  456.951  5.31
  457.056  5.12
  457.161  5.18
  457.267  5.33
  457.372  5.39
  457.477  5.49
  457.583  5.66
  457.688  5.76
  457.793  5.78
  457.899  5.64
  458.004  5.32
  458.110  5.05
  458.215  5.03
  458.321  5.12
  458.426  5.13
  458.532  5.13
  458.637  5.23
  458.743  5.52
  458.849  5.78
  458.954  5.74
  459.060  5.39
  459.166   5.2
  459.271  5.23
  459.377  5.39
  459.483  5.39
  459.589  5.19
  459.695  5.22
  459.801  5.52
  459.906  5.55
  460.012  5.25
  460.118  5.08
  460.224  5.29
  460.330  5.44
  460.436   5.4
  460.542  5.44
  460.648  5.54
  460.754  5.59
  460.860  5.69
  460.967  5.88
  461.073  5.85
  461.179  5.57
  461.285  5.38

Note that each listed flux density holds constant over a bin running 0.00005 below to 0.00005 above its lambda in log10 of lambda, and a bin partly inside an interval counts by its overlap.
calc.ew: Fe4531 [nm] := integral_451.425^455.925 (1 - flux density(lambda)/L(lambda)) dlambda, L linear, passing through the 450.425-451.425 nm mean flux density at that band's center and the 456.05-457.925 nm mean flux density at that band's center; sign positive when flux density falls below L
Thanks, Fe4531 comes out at 0.24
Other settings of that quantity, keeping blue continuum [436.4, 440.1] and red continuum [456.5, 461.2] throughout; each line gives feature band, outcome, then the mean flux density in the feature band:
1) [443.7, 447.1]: -0.07 nm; 5.11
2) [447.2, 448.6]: -0.06 nm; 5.3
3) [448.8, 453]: -0.17 nm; 5.39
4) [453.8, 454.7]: -0.04 nm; 5.52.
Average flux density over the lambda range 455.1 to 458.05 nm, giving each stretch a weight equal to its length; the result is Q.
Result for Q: 5.46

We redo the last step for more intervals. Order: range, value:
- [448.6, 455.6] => 5.32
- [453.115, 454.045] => 5.03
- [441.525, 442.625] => 5.35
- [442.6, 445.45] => 5.26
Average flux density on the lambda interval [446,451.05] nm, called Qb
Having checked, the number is 5.34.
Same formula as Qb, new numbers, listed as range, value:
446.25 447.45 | 5.3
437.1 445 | 5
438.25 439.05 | 4.67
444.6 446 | 5.08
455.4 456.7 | 5.51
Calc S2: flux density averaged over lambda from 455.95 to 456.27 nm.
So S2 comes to 5.58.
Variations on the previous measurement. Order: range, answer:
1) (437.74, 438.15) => 4.88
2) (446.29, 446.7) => 5.35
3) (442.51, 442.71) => 5.49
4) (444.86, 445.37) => 5.47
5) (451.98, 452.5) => 5.33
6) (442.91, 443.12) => 5.52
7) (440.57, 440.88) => 4.9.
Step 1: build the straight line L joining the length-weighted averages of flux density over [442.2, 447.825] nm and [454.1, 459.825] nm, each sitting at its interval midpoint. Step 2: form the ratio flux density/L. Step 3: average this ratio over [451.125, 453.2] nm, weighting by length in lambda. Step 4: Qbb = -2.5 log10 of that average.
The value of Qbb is 0.01 mag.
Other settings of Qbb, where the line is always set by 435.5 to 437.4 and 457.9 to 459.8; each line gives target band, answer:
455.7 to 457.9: -0.044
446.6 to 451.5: -0.029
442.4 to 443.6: -0.043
